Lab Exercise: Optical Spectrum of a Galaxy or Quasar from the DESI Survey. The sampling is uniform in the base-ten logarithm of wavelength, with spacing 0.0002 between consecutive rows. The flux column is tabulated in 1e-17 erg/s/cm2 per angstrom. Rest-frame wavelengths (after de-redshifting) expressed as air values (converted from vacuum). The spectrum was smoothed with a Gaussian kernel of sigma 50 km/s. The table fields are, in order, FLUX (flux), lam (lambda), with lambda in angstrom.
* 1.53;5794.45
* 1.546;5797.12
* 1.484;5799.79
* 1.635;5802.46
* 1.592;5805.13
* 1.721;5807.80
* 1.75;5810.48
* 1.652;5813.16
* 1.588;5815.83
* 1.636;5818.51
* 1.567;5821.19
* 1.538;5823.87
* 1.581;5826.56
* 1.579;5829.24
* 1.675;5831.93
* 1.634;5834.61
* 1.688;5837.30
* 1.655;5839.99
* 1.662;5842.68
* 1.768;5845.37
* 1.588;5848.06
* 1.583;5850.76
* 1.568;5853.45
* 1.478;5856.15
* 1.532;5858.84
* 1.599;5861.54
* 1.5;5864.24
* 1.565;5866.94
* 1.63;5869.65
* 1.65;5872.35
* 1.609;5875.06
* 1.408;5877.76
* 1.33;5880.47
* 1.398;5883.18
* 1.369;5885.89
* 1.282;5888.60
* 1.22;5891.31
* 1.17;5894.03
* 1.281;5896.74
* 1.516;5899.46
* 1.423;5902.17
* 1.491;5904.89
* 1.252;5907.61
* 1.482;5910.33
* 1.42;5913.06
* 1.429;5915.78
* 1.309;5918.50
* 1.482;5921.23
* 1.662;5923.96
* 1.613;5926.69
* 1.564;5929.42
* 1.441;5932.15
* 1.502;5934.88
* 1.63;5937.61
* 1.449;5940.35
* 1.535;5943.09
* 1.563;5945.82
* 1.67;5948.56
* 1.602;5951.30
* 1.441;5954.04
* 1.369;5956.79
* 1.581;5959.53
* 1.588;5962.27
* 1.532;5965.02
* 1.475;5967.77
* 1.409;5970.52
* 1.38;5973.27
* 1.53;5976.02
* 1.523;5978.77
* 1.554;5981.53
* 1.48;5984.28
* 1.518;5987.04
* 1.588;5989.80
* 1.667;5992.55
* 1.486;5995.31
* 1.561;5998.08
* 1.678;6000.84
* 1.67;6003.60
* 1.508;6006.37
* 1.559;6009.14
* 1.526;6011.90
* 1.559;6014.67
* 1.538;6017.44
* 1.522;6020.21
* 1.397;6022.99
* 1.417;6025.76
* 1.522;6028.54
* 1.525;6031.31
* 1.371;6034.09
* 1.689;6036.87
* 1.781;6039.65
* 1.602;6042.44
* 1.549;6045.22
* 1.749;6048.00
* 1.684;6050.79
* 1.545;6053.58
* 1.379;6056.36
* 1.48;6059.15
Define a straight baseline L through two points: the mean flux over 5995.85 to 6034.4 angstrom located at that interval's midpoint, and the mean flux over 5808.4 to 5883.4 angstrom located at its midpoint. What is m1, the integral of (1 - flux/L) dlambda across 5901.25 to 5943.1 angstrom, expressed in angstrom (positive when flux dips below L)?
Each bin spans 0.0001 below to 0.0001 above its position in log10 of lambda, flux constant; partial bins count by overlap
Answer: 2.22 angstrom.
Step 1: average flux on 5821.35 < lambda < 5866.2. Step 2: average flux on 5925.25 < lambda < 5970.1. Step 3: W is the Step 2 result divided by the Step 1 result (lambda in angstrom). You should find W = 0.96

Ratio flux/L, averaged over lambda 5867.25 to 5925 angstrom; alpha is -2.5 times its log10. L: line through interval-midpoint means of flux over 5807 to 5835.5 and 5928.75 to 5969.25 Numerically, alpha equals 0.11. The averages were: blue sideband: 1.63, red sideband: 1.53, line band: 1.42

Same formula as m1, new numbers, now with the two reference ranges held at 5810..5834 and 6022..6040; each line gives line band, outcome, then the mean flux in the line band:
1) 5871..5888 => 1.45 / 1.45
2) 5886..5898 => 2.51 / 1.25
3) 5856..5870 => 0.39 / 1.55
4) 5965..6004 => 0.14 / 1.53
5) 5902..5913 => 1.14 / 1.41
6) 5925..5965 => 0.45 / 1.54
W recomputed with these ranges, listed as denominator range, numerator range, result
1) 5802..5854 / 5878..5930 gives 0.86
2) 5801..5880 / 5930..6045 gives 0.96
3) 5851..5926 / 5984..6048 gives 1.07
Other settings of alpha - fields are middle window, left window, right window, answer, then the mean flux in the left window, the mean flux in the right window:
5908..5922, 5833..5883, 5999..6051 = 0.12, 1.58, 1.57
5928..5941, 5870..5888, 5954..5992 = -0.03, 1.46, 1.5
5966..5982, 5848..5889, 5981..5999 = 0.05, 1.51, 1.55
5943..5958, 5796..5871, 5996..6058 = 0.03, 1.61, 1.56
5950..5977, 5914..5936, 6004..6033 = 0.01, 1.5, 1.51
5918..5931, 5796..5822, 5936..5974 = 0.00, 1.62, 1.52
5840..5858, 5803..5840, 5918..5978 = 0.00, 1.63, 1.52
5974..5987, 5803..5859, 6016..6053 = 0.05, 1.62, 1.56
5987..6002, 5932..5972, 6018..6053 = -0.03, 1.52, 1.57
